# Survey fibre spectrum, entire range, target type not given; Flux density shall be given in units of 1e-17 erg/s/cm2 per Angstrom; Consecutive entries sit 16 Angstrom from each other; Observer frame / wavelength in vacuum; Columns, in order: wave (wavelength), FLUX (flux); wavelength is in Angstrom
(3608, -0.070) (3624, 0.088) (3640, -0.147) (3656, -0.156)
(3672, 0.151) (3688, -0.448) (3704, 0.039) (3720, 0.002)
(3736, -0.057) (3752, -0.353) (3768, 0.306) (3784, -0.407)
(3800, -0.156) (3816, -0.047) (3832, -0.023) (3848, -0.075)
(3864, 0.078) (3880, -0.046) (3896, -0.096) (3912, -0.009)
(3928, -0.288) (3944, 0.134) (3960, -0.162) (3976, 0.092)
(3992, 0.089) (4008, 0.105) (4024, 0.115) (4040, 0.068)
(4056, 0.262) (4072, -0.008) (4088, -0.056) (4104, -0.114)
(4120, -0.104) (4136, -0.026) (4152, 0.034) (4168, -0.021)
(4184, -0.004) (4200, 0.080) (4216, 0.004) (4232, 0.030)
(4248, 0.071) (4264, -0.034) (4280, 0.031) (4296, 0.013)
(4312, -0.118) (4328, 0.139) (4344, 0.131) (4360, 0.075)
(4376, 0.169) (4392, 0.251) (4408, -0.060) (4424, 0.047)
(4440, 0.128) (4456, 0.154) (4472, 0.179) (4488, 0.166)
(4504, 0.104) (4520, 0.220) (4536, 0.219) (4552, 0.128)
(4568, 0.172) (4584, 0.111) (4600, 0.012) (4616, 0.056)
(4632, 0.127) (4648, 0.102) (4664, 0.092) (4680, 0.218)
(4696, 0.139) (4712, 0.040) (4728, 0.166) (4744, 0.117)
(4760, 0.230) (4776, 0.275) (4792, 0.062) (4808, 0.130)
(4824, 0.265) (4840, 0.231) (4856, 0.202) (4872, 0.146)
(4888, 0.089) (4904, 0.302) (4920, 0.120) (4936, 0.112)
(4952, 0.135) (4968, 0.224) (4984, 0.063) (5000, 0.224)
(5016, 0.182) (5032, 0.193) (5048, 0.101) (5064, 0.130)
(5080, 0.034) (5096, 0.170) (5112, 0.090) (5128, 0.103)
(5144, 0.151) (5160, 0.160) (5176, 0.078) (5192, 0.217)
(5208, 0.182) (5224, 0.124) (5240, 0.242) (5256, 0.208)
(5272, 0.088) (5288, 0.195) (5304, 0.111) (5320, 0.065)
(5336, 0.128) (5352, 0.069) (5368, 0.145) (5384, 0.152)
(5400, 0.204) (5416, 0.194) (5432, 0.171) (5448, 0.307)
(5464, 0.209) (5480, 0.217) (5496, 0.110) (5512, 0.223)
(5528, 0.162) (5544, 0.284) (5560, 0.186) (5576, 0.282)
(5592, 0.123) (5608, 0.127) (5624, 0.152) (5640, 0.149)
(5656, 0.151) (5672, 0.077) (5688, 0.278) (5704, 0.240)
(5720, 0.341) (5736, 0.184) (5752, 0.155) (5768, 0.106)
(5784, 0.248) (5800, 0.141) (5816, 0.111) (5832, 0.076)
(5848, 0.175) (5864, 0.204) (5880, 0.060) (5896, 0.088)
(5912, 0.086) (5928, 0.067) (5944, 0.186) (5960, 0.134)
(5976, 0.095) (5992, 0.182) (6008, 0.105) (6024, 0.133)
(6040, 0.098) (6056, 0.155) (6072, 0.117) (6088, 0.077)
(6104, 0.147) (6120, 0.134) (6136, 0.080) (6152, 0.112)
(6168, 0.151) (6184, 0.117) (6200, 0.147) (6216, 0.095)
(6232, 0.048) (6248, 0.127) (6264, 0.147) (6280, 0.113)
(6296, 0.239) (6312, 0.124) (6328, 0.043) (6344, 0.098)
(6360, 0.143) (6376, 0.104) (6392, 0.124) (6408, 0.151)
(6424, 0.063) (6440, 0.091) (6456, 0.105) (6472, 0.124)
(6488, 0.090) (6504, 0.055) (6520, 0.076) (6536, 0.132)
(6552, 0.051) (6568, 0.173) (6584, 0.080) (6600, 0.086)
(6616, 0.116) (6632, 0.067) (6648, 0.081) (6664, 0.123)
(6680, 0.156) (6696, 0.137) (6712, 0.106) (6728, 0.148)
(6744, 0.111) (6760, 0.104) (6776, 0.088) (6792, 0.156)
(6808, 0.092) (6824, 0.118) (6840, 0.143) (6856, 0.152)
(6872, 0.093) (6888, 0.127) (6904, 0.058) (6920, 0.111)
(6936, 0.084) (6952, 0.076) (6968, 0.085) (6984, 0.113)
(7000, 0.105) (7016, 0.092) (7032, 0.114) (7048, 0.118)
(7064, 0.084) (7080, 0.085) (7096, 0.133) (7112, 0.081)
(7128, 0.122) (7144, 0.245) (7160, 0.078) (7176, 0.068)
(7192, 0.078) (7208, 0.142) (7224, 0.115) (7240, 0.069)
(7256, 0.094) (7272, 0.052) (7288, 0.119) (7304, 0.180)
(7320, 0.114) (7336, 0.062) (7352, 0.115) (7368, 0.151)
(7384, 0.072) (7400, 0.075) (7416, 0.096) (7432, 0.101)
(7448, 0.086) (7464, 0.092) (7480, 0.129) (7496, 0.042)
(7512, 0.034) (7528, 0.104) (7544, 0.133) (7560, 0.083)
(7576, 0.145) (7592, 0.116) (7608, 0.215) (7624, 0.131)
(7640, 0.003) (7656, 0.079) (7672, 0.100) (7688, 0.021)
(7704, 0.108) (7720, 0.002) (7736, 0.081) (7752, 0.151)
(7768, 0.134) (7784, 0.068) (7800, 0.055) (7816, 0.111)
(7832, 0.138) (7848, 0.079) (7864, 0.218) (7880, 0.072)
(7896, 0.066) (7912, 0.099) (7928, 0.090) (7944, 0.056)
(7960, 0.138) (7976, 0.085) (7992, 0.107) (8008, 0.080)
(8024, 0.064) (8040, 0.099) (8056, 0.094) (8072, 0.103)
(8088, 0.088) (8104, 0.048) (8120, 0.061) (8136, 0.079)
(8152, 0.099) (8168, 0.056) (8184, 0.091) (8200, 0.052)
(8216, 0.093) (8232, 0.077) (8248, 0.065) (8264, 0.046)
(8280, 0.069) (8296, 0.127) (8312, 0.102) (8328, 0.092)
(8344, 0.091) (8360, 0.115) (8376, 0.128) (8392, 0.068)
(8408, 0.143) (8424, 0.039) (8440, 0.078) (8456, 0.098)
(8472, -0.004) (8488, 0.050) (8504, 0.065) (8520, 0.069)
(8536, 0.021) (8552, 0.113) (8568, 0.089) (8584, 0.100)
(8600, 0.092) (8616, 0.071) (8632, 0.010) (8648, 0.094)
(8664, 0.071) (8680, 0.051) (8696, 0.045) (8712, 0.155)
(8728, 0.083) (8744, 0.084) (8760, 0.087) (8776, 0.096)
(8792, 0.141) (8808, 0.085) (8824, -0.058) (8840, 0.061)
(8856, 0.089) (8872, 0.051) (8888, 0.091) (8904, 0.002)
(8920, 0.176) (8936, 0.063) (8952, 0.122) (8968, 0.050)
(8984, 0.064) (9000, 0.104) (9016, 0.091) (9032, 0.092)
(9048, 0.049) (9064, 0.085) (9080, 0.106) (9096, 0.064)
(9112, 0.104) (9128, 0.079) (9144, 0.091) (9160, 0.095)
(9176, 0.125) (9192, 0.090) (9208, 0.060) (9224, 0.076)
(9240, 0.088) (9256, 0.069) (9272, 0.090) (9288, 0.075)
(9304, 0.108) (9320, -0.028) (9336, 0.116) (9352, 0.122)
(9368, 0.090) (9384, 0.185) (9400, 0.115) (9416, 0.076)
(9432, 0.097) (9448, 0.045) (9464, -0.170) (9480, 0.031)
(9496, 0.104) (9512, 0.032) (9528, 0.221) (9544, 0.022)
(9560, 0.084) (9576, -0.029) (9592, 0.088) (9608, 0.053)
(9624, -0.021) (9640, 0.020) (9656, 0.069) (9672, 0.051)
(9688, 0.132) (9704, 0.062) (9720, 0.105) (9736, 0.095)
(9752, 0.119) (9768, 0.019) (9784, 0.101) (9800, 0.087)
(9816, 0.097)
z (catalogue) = 0.088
